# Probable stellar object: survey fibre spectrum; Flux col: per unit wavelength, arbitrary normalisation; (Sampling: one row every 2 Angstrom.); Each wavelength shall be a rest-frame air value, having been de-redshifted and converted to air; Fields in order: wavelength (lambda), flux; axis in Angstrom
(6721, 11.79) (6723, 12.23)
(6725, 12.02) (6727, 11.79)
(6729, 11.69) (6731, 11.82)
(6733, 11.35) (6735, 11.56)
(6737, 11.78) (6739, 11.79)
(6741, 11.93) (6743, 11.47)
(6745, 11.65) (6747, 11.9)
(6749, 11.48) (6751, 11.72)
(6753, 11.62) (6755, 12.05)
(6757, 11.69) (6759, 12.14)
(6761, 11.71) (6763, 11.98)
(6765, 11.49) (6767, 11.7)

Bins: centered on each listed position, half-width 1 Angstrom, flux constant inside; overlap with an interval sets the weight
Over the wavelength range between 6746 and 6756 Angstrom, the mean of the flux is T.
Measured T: 11.8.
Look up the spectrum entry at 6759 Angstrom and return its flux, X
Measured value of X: 12.14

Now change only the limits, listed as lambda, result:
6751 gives 11.72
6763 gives 11.98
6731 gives 11.82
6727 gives 11.79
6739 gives 11.79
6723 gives 12.23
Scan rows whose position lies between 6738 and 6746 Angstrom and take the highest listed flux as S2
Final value 11.93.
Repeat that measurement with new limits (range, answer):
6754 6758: 12.05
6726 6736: 11.82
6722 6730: 12.23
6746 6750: 11.9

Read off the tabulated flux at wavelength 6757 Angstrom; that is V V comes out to 11.69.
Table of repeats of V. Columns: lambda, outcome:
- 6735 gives 11.56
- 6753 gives 11.62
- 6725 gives 12.02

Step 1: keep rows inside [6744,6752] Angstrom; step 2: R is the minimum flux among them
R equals 11.48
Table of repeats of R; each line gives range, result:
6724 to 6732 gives 11.69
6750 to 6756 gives 11.62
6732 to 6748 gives 11.35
